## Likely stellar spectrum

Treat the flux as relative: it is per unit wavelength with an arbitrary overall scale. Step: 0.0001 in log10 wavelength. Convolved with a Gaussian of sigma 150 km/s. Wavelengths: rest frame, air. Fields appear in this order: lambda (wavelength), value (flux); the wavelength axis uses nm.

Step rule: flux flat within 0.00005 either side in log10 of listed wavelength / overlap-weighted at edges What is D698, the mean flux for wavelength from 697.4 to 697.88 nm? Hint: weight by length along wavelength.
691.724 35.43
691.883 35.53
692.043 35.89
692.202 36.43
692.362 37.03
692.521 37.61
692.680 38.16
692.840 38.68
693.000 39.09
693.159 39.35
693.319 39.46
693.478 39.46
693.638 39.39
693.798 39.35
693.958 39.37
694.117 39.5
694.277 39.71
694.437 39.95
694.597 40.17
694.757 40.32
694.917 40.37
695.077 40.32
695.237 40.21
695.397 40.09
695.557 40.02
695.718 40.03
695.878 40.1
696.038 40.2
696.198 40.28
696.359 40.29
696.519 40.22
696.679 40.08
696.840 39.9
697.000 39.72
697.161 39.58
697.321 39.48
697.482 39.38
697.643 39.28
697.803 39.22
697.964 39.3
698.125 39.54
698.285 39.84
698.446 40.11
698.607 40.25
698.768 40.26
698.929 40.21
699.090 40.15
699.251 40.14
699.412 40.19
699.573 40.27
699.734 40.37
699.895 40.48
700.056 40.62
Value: 39.3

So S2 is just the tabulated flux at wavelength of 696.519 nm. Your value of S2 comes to 40.22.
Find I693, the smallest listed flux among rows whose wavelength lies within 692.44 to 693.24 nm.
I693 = 37.61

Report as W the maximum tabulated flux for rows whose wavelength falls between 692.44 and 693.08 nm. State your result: 39.09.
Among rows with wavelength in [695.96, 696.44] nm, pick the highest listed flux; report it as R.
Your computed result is 40.29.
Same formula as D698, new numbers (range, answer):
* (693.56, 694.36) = 39.5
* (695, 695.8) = 40.1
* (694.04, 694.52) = 39.7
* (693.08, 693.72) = 39.4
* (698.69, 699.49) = 40.2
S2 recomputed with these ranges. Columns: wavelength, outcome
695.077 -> 40.32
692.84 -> 38.68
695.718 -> 40.03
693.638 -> 39.39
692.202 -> 36.43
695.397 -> 40.09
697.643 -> 39.28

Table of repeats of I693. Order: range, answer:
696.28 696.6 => 40.22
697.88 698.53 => 39.3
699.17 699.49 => 40.14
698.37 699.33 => 40.11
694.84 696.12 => 40.02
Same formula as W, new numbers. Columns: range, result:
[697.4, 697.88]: 39.38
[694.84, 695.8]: 40.37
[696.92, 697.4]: 39.72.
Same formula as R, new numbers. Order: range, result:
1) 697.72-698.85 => 40.26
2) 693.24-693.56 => 39.46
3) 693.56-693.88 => 39.39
